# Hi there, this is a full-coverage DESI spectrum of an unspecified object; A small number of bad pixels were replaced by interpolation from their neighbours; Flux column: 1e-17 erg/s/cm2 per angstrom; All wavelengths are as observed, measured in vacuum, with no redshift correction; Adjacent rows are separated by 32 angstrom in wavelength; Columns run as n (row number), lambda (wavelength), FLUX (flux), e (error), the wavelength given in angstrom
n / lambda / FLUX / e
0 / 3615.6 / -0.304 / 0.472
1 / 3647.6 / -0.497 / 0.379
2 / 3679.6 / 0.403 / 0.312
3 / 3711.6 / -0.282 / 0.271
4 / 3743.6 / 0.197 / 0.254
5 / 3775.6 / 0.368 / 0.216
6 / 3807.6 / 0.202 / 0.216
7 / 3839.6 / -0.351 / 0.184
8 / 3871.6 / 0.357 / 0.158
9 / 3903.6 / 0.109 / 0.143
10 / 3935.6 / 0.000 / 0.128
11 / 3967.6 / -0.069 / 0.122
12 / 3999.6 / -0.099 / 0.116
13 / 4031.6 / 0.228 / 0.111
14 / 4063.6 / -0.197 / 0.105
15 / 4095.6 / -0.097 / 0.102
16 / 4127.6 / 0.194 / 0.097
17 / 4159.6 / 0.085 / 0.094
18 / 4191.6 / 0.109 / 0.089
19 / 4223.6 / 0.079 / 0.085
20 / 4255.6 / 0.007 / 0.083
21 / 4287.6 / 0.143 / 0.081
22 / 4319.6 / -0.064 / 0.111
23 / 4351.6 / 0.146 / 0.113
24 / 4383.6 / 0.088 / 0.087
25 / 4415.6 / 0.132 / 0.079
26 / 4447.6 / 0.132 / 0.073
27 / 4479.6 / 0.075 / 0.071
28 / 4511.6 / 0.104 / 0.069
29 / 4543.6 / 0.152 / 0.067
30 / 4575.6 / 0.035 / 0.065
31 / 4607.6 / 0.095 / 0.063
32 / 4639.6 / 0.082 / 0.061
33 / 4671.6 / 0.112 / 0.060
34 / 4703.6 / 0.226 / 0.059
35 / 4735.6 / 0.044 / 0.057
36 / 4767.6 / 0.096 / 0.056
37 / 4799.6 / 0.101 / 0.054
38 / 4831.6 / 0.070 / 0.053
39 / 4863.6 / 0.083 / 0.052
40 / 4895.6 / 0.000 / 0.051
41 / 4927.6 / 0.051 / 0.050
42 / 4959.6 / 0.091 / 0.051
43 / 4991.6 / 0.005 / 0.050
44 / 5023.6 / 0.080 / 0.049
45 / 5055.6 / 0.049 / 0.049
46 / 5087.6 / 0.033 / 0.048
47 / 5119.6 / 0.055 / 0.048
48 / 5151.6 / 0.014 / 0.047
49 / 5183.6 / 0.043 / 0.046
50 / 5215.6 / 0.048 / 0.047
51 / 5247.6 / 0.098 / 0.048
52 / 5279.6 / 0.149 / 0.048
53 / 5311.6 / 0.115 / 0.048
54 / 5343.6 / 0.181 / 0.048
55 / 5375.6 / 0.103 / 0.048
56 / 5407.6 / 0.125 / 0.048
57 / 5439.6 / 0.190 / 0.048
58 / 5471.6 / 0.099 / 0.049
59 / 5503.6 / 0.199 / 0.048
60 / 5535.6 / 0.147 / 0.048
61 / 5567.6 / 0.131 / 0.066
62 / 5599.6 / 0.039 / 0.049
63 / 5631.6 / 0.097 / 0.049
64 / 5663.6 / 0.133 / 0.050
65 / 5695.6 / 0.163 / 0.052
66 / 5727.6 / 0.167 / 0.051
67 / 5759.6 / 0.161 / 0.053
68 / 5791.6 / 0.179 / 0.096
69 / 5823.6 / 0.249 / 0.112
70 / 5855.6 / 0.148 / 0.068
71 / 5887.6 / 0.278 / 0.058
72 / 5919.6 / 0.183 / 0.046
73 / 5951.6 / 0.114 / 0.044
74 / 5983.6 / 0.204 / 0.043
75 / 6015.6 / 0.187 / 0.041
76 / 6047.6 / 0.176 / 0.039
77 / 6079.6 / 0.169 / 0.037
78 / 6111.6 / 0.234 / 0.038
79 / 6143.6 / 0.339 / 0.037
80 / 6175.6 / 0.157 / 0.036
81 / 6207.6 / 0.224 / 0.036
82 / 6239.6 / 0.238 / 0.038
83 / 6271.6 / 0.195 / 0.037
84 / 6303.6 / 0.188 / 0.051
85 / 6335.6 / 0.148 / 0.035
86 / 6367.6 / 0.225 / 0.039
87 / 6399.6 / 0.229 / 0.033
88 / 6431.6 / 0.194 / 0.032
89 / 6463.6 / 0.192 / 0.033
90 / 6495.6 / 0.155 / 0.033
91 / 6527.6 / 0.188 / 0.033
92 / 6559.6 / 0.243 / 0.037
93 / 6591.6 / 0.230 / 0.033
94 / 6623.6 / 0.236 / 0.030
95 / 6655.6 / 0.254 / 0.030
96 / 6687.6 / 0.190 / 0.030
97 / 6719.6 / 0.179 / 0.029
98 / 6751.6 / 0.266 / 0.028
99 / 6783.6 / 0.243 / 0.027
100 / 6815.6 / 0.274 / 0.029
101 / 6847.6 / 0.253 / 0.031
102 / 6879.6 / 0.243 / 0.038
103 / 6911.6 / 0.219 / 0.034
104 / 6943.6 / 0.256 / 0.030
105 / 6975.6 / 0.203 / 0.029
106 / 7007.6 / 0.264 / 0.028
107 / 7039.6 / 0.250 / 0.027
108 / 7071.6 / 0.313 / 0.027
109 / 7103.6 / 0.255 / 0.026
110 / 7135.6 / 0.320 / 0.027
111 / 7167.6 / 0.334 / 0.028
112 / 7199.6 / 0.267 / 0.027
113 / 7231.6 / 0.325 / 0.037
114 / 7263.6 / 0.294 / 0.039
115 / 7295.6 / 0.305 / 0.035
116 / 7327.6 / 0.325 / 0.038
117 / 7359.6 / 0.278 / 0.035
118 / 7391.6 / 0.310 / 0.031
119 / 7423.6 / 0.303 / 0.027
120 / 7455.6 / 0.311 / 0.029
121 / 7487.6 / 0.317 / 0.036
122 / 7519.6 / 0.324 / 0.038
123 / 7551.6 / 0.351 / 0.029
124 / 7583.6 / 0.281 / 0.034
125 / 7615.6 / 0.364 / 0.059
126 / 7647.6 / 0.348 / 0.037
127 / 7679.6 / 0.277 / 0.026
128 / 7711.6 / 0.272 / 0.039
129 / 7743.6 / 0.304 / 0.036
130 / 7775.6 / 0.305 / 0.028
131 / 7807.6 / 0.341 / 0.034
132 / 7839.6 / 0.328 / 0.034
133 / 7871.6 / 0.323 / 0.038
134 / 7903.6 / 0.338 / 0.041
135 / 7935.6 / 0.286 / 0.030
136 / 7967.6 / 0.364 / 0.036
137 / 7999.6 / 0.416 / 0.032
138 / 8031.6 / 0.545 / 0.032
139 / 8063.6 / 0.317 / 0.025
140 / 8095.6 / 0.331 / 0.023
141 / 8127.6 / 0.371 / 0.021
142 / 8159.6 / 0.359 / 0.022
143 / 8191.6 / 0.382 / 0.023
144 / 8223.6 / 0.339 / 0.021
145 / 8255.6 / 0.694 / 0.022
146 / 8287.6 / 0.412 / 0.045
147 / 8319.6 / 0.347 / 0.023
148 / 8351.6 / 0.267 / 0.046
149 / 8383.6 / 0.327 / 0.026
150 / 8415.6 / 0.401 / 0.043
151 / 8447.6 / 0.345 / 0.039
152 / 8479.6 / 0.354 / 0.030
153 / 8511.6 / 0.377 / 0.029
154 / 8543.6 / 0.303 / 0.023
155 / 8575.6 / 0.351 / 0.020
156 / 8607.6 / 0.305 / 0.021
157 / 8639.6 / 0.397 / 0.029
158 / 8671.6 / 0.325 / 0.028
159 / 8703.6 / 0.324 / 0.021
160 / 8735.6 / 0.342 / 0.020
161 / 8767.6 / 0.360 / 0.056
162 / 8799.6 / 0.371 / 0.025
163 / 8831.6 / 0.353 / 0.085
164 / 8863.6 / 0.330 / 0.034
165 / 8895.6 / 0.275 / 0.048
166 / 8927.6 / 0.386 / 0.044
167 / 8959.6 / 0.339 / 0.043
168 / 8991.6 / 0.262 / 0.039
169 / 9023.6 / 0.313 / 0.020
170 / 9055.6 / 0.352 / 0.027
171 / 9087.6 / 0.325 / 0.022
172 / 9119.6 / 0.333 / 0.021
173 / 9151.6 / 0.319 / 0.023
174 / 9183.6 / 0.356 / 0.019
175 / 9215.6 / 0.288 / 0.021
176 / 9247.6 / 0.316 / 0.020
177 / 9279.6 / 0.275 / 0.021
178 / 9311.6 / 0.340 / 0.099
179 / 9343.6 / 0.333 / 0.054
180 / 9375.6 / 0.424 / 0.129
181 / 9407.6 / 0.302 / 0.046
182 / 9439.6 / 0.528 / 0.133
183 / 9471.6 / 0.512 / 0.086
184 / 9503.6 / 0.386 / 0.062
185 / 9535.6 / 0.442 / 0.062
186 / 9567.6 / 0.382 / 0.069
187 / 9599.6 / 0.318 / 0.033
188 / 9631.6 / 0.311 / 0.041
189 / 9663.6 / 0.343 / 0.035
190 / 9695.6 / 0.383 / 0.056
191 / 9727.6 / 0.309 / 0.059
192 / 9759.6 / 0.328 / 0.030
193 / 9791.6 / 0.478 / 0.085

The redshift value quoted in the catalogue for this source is 0.65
